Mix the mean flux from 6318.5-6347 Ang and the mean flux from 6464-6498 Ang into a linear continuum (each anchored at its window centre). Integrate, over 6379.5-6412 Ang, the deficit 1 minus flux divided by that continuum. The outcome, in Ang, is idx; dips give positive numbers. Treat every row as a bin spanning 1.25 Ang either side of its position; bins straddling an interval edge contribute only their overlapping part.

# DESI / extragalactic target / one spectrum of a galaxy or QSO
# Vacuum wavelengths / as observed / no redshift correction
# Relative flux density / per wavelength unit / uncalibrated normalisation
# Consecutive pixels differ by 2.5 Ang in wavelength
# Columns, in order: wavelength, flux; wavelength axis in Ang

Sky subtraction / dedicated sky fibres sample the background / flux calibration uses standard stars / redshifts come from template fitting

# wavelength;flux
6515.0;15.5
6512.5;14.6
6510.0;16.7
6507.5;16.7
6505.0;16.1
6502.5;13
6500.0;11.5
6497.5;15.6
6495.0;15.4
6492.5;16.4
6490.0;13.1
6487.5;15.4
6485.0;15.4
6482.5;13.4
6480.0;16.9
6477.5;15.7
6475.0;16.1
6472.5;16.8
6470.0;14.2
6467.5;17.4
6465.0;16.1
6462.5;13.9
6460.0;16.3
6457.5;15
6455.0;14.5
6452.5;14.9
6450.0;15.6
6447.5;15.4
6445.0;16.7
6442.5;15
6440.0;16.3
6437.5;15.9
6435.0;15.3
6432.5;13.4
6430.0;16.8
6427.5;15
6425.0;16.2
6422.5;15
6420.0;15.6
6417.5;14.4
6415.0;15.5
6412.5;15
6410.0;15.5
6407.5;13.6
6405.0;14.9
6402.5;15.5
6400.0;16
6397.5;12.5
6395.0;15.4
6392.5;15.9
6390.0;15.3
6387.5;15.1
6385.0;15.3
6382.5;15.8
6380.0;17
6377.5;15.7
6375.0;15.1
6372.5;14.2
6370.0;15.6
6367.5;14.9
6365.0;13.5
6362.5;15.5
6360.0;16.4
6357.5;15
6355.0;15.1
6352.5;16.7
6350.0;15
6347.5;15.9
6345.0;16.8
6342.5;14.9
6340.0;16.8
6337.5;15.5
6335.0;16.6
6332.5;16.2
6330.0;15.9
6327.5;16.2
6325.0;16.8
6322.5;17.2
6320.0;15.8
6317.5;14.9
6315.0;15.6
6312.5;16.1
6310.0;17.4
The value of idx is 1.6 Ang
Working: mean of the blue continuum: 16.2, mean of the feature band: 15.2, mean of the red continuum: 15.6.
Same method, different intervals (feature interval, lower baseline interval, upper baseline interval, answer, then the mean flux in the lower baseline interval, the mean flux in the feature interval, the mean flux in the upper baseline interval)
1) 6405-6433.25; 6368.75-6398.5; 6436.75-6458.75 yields 0.5 Ang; 15.3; 15.1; 15.5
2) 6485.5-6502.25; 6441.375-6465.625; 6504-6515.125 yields 1.3 Ang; 15.3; 14.5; 16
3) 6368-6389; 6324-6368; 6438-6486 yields 0.3 Ang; 15.8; 15.5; 15.6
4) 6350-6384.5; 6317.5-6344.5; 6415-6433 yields 0.9 Ang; 16.1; 15.4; 15.3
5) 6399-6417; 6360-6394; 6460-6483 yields 0.4 Ang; 15.3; 15.1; 15.7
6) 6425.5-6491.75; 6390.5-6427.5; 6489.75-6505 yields -3.3 Ang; 15.1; 15.4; 14.4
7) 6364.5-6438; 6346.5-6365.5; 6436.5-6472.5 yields 1.6 Ang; 15.5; 15.2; 15.6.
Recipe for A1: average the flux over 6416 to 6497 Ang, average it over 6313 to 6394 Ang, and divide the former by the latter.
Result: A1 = 1.0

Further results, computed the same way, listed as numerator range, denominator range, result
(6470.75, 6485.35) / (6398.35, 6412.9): 1.04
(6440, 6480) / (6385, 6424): 1.04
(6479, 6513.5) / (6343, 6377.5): 0.98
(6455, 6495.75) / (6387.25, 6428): 1.02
